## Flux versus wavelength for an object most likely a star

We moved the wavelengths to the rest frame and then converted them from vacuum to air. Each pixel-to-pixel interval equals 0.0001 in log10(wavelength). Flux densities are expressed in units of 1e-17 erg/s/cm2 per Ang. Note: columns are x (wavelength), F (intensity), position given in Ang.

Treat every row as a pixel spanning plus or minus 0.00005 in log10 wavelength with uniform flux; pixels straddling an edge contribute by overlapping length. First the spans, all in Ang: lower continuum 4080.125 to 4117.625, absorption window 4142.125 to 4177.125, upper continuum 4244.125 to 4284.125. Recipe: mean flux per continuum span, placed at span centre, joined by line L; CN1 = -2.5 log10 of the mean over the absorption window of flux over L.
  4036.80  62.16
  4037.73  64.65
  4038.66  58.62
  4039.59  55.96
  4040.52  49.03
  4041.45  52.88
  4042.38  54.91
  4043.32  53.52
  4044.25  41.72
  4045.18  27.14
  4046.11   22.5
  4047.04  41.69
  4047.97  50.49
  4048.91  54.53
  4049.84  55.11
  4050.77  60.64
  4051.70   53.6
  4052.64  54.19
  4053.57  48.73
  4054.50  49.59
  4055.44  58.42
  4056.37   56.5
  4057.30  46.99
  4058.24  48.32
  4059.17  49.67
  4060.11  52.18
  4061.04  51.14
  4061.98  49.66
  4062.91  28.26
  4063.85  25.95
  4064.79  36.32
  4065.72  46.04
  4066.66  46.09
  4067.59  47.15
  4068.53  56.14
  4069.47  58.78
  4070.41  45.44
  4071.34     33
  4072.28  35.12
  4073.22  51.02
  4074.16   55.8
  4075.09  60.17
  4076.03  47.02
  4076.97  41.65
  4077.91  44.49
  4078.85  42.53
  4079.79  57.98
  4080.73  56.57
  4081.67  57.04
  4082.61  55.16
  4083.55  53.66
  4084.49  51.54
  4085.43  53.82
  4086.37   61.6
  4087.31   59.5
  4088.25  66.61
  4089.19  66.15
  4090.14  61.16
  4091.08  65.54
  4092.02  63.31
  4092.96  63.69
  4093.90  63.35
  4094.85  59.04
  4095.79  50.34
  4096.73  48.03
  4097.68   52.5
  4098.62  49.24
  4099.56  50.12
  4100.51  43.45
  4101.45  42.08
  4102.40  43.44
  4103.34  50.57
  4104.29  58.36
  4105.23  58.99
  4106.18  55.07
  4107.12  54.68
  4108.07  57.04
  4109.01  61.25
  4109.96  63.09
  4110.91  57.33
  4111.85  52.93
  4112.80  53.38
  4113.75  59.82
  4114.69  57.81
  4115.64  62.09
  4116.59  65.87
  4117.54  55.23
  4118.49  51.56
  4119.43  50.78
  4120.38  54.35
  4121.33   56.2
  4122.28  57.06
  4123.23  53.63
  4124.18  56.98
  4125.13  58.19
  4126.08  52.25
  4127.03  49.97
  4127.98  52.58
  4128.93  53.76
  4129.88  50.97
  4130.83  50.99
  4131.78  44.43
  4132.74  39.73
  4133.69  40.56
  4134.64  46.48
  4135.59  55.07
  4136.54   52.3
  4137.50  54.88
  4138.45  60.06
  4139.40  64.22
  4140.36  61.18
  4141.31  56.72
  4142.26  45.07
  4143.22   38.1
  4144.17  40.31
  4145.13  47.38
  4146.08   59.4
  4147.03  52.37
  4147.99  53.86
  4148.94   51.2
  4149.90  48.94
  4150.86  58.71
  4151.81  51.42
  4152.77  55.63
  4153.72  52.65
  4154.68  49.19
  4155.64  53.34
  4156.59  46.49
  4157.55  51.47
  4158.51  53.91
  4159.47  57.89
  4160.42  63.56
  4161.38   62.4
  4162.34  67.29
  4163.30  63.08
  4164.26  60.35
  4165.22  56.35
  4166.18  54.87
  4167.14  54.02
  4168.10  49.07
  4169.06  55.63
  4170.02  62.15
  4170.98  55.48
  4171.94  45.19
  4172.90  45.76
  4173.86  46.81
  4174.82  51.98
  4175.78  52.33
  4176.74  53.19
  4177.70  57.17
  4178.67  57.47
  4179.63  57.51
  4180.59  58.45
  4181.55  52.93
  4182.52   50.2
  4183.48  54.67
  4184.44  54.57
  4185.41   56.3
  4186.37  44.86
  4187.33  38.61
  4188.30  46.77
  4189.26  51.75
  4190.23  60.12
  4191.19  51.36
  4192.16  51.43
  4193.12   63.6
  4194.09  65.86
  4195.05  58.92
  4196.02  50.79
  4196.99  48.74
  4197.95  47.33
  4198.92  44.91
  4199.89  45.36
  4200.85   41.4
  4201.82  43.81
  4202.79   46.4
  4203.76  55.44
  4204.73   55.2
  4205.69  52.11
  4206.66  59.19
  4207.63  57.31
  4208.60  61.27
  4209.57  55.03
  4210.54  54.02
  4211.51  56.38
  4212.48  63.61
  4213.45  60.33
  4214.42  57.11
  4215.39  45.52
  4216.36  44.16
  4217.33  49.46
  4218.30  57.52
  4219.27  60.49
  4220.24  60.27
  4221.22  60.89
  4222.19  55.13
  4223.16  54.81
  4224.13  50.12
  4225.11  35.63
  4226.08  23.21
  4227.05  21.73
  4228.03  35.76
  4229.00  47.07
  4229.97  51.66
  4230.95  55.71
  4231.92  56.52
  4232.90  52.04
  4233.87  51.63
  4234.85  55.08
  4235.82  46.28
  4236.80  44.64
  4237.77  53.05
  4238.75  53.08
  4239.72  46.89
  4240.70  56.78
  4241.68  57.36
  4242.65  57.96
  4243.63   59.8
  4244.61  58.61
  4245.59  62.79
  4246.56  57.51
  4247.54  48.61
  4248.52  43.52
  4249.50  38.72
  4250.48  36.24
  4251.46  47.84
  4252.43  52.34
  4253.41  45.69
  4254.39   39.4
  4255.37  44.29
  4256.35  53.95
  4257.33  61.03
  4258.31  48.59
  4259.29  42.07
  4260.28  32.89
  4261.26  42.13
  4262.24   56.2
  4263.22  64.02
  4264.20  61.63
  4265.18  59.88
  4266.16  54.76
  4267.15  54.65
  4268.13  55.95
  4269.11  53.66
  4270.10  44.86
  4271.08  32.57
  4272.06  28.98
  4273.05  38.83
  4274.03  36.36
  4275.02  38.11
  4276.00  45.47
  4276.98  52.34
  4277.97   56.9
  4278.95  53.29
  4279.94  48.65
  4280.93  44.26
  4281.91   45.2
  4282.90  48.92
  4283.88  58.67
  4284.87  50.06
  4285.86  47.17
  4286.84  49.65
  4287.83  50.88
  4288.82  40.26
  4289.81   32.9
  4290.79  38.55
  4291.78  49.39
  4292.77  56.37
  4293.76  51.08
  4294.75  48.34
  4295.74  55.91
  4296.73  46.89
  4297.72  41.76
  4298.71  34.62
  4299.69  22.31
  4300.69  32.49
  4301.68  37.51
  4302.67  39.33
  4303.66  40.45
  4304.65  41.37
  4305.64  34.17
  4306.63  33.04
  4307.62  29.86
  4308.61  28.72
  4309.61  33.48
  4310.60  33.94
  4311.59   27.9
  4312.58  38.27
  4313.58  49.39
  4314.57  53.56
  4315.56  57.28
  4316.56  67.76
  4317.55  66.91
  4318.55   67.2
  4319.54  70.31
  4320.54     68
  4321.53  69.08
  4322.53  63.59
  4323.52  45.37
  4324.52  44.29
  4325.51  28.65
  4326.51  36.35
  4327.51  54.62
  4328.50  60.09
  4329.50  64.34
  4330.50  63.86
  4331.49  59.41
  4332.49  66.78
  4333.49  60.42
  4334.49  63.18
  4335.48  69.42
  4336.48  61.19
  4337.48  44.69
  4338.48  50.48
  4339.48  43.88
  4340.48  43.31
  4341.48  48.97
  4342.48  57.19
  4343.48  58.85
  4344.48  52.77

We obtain 0.006 mag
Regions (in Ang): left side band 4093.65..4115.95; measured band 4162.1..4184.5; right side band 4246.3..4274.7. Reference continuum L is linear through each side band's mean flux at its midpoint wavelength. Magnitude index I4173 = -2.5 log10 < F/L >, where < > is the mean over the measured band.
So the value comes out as -0.07 mag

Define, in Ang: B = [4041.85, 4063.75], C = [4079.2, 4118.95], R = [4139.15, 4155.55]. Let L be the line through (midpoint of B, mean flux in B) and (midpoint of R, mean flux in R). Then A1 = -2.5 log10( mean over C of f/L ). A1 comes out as -0.13 mag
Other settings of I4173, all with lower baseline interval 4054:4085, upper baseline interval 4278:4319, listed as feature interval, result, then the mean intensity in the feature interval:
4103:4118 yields -0.208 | 57.8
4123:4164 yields -0.127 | 53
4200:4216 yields -0.166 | 53.7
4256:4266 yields -0.157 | 52.3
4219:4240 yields -0.065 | 48.6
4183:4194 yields -0.137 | 52.7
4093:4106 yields -0.089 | 52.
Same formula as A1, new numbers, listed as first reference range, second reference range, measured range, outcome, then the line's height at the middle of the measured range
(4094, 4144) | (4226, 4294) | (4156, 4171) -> -0.11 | 51.7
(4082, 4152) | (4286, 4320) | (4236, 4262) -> -0.05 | 47.1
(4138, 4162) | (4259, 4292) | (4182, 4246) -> -0.03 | 50.4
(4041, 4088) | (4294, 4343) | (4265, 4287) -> 0.03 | 49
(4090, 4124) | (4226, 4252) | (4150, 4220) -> -0.04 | 51.9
